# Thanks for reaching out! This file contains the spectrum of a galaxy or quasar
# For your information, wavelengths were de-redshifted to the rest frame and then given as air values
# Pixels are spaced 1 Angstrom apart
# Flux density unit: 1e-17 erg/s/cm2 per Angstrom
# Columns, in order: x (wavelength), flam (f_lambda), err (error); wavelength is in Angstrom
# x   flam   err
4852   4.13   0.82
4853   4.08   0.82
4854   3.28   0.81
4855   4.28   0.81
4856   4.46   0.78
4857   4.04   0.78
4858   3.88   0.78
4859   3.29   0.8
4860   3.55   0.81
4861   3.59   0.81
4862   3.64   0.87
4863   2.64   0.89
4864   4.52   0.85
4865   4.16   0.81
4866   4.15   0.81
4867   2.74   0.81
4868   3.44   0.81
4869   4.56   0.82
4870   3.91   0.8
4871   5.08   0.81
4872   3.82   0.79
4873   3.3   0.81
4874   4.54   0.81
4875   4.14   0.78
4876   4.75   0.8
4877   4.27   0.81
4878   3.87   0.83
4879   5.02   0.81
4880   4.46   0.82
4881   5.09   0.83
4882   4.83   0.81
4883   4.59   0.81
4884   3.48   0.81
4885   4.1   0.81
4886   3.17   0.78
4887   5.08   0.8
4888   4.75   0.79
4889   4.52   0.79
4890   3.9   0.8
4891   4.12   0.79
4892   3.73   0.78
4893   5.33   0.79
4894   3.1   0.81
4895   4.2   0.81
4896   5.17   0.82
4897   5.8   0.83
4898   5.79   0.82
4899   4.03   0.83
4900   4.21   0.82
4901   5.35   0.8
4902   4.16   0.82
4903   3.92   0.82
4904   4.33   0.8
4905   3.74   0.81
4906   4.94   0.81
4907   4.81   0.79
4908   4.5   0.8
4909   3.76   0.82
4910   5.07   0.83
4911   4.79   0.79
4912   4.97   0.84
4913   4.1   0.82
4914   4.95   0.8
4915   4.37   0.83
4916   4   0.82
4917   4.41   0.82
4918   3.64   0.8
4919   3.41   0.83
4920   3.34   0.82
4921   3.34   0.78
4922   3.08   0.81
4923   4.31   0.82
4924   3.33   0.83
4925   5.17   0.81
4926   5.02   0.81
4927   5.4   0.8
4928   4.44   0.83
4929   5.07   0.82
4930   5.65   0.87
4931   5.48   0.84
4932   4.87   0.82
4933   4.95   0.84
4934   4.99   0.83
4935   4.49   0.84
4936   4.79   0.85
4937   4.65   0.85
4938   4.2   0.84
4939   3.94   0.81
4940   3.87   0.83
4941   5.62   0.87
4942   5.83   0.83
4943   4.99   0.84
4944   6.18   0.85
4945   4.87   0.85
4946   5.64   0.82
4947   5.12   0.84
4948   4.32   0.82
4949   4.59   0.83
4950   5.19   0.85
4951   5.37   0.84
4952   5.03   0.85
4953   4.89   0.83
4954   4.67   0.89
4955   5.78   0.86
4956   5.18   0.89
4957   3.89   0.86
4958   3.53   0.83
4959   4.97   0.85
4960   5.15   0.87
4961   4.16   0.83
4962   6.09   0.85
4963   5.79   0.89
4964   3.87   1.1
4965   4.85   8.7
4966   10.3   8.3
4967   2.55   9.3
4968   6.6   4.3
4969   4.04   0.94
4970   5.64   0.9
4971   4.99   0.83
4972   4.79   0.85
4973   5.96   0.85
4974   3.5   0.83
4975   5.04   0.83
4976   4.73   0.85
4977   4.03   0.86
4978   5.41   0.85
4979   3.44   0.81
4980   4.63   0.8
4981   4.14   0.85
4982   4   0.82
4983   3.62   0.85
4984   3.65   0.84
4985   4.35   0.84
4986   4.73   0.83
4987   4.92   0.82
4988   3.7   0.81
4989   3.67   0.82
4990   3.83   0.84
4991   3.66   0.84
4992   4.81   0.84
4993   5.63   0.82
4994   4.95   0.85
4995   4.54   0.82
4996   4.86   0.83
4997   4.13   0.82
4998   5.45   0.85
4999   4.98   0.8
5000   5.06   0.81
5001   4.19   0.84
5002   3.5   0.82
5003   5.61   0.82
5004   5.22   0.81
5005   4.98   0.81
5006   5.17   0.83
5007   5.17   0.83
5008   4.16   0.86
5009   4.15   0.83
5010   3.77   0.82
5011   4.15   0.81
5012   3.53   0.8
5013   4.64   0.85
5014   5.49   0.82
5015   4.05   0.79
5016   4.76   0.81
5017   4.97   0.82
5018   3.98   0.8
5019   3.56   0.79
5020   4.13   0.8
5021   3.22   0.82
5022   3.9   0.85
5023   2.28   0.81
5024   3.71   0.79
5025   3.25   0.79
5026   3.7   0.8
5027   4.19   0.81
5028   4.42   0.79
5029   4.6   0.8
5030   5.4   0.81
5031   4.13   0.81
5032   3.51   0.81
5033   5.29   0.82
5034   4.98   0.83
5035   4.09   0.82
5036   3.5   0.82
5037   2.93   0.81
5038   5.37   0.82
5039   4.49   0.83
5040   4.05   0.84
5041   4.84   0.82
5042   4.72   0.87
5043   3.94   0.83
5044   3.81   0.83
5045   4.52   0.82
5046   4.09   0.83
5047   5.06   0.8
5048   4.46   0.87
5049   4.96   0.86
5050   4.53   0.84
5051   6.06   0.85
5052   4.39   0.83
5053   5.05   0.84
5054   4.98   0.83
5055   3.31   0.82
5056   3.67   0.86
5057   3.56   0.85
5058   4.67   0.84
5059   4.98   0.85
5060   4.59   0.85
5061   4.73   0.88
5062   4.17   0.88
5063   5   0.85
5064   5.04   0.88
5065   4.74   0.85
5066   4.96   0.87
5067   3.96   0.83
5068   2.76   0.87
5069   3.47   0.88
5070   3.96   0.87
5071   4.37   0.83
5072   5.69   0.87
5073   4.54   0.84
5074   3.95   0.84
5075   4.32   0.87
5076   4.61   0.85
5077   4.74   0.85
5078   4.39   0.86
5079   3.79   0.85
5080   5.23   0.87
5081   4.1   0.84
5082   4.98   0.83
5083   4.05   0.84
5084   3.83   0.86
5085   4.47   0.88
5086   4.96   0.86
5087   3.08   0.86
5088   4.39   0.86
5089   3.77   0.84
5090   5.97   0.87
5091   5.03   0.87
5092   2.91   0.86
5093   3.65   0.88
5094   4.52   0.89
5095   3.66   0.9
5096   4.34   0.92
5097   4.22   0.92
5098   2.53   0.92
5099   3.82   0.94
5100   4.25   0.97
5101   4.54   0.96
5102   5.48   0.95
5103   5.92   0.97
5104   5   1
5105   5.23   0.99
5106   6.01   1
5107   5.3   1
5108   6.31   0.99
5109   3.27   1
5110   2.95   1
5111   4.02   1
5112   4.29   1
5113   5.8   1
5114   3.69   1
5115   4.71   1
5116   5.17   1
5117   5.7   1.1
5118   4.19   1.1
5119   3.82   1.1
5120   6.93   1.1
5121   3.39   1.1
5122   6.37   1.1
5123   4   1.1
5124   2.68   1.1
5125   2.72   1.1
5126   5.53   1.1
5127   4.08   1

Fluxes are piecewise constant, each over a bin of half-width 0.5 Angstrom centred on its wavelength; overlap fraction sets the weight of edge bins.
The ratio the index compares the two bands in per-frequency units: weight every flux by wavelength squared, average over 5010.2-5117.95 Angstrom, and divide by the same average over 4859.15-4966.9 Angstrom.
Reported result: 1.0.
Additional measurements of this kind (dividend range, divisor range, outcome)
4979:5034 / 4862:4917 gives 1.05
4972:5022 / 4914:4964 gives 0.97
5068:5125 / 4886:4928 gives 1.10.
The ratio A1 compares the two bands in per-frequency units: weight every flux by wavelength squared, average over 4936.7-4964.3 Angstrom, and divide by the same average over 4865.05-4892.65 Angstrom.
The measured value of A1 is 1.2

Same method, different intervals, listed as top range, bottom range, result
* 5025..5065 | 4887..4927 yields 1.08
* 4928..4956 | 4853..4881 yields 1.29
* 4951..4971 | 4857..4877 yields 1.36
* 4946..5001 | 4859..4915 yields 1.15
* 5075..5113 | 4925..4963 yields 0.95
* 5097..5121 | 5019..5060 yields 1.13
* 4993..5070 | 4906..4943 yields 1.01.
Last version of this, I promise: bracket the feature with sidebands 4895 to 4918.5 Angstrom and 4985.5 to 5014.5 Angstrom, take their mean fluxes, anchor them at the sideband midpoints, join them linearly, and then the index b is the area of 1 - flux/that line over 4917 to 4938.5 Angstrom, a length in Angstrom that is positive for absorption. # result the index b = 0.5 Angstrom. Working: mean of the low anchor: 4.55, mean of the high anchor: 4.57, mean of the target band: 4.46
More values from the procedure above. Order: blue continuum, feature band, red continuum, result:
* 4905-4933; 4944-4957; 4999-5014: -1.62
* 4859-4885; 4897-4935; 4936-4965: 0.34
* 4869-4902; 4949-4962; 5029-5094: -1.31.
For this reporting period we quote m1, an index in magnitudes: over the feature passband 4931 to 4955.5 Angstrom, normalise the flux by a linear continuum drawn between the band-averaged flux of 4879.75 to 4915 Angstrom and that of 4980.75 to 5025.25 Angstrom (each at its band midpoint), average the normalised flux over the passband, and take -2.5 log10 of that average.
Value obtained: -0.13 mag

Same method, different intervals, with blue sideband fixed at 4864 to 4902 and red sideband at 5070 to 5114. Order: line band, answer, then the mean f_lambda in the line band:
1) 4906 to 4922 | 0.04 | 4.22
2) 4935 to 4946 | -0.13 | 4.91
